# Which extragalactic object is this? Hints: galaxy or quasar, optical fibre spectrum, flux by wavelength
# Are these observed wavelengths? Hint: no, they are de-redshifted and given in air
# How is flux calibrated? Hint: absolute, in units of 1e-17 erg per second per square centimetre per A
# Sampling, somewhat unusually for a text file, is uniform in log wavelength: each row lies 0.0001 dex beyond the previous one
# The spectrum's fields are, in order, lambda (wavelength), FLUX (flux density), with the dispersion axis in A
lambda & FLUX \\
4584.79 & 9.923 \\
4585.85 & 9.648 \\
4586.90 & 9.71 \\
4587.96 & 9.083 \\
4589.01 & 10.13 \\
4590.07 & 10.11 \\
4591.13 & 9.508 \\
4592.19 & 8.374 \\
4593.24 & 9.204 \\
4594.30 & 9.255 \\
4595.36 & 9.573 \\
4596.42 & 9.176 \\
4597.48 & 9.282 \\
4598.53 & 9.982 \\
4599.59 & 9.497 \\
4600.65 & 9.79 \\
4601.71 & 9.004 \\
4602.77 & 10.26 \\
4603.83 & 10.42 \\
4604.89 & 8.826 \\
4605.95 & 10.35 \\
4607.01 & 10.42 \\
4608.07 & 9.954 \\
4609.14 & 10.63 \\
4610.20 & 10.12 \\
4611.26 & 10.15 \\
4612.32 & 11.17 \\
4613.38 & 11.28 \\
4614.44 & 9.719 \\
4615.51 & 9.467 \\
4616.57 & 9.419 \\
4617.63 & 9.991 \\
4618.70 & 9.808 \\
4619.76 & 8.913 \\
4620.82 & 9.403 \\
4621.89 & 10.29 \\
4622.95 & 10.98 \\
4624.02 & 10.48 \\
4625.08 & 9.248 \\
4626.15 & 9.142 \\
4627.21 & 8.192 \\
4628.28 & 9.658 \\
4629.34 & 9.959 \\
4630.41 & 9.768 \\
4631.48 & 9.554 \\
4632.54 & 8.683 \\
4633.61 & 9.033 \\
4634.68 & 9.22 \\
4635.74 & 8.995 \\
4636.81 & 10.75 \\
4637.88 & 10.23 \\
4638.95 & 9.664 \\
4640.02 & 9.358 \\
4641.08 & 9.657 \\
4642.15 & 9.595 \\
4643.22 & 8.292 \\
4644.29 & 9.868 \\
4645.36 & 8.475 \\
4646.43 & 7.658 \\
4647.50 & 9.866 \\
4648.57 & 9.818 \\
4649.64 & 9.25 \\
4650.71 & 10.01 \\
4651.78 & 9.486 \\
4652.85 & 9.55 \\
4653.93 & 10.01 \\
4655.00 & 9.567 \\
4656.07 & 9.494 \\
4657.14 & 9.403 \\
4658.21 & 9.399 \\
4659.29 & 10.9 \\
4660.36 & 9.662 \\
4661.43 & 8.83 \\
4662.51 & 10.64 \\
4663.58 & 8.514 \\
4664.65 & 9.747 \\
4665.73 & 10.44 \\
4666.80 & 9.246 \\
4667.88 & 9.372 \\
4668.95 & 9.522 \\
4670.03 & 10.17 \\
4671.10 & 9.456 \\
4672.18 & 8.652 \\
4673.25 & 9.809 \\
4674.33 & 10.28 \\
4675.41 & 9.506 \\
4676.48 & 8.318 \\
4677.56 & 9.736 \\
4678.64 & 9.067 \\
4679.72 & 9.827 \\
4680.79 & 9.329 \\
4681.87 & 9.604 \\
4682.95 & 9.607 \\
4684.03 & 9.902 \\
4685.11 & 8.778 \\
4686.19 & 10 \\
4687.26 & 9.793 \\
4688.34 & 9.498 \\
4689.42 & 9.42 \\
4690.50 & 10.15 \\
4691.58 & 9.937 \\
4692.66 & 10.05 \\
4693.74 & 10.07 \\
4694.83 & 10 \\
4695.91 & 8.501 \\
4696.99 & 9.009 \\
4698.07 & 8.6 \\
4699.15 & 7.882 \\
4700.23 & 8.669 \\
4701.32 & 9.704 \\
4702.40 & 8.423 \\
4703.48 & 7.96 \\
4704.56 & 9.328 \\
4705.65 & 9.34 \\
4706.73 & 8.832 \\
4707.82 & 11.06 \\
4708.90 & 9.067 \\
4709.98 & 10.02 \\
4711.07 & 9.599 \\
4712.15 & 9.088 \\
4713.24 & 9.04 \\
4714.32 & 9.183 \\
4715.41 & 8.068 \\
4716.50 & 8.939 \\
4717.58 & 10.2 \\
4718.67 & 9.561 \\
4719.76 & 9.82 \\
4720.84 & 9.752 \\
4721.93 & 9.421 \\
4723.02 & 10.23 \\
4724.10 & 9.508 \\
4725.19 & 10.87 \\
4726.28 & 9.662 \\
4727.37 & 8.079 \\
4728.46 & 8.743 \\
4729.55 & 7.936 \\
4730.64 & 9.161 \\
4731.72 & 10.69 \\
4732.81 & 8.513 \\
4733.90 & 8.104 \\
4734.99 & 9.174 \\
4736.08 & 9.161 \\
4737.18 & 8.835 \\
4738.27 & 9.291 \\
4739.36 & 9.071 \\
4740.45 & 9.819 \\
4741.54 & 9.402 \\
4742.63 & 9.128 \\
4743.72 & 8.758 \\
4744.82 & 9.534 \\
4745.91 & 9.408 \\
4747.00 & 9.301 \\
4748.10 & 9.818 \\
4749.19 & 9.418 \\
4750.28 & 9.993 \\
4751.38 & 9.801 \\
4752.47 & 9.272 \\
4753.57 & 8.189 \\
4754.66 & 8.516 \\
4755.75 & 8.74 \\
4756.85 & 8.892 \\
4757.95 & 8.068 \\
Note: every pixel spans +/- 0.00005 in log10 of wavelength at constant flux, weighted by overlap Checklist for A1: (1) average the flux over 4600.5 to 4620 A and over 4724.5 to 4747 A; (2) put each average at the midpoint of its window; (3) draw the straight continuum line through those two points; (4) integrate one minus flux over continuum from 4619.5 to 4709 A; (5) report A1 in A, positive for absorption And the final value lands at 1.6 A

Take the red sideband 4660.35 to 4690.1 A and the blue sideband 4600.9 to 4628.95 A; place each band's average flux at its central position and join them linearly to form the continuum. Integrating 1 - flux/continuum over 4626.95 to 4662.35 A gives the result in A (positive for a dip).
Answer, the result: 0.9 A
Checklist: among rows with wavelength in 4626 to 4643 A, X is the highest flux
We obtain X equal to 10.75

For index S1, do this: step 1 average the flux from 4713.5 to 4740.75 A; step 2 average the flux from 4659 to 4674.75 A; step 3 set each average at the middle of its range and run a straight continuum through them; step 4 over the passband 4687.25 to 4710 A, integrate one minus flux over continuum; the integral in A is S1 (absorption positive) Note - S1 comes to 0.4 A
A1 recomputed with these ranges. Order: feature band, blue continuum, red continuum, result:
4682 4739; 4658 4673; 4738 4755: 0.80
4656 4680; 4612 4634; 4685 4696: 0.41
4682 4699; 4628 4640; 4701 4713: -0.28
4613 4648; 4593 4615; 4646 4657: 0.55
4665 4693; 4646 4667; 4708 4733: -0.21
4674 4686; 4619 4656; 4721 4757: -0.09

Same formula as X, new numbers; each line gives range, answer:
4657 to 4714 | 11.06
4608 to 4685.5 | 11.28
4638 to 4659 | 10.01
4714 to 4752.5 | 10.87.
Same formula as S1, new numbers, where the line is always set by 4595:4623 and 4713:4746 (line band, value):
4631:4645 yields 0.4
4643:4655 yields 0.4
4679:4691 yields -0.2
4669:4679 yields 0.1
